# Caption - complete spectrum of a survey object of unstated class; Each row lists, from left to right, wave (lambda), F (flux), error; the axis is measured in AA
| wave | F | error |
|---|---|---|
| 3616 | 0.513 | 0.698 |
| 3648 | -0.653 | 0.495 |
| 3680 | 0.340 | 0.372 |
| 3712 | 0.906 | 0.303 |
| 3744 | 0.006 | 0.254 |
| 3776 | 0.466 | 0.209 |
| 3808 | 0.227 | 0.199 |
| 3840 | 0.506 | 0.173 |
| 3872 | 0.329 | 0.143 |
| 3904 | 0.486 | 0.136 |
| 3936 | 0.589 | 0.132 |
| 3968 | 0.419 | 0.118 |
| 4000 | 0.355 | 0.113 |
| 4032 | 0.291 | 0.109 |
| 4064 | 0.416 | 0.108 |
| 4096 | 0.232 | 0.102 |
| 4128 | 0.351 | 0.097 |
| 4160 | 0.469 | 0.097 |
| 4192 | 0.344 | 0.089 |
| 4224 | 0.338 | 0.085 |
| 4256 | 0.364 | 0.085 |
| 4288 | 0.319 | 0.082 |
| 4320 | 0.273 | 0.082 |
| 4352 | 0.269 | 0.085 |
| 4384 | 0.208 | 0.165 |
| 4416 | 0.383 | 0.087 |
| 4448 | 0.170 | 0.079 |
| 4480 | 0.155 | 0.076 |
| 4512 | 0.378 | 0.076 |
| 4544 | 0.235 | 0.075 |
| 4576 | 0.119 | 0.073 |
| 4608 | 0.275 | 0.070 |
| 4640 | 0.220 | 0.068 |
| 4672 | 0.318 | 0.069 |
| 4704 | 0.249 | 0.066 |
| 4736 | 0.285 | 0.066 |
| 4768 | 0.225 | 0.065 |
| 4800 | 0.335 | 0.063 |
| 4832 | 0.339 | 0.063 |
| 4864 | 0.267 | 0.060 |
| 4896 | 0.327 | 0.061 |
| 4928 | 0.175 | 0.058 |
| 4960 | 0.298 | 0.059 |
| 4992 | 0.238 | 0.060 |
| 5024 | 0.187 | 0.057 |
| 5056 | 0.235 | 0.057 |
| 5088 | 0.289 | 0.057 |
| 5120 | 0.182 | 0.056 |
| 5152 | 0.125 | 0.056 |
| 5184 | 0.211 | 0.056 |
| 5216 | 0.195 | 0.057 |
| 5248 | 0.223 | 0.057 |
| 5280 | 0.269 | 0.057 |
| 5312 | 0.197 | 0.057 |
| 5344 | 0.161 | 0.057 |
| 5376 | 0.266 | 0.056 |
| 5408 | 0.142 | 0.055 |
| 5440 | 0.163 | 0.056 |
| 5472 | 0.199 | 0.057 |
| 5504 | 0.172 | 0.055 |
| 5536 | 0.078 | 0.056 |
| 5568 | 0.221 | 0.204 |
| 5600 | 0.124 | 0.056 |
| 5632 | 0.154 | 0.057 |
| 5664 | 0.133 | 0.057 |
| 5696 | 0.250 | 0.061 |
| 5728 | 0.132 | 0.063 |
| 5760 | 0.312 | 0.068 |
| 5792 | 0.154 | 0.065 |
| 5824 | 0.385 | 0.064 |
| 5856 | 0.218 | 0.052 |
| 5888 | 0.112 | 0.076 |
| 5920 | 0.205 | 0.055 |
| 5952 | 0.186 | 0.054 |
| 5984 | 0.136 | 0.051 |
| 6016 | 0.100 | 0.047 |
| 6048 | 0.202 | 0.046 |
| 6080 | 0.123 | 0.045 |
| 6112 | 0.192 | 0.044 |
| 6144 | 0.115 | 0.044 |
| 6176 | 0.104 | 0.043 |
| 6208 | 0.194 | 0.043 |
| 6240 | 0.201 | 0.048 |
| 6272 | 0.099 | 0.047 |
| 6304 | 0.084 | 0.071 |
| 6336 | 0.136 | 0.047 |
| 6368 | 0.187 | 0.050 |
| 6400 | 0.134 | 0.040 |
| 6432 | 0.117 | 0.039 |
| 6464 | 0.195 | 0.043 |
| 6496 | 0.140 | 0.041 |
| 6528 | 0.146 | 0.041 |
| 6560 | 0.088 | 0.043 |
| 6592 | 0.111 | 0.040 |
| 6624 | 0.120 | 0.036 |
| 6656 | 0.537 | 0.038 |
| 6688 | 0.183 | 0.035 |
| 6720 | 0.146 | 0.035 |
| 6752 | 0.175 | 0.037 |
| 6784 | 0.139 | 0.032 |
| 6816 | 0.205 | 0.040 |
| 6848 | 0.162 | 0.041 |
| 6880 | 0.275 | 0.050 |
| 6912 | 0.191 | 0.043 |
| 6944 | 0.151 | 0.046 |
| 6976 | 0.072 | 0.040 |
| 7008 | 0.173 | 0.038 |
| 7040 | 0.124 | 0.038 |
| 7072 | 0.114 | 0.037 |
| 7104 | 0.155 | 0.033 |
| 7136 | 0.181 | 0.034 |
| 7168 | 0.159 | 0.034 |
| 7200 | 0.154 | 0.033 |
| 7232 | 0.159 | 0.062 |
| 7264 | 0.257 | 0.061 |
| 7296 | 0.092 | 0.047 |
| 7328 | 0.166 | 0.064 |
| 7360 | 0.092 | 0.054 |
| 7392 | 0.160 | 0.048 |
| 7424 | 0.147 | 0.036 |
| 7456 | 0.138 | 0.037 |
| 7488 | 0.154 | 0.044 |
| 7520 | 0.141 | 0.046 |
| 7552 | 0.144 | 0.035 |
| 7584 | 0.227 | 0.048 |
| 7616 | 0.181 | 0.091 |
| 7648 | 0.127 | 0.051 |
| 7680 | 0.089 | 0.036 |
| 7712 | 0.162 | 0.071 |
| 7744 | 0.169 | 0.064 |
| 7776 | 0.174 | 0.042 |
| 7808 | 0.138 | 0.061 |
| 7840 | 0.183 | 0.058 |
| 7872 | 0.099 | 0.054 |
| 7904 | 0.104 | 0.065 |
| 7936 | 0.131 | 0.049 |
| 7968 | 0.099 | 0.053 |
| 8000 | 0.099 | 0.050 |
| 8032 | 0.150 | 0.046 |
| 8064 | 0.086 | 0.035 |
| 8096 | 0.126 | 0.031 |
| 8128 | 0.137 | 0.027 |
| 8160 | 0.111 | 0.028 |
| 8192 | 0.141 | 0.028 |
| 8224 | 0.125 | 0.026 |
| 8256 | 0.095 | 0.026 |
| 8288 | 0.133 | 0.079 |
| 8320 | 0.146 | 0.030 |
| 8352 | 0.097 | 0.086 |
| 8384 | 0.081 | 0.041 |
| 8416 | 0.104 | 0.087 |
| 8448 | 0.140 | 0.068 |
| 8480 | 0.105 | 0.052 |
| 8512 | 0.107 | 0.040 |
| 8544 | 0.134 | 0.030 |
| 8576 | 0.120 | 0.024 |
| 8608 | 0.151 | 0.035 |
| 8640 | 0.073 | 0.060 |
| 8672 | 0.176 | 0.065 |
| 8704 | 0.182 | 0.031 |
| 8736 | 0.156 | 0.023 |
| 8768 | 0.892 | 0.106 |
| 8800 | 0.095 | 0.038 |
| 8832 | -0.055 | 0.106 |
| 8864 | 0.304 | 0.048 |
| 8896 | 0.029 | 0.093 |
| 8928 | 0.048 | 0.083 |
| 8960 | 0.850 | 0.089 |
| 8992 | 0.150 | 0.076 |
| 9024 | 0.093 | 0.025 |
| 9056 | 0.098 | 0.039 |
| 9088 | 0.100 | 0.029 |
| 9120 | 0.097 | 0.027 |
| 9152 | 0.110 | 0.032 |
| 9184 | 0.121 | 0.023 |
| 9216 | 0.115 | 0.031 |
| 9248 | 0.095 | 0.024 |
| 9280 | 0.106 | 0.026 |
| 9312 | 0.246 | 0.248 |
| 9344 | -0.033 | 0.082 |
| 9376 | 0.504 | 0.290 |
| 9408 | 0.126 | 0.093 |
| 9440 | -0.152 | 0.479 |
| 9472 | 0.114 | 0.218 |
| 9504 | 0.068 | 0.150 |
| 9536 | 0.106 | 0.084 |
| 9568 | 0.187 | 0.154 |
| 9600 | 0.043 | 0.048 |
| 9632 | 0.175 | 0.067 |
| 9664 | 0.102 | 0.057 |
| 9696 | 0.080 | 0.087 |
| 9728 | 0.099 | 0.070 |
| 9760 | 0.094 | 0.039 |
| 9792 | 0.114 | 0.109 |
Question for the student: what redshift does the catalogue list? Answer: 0.79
